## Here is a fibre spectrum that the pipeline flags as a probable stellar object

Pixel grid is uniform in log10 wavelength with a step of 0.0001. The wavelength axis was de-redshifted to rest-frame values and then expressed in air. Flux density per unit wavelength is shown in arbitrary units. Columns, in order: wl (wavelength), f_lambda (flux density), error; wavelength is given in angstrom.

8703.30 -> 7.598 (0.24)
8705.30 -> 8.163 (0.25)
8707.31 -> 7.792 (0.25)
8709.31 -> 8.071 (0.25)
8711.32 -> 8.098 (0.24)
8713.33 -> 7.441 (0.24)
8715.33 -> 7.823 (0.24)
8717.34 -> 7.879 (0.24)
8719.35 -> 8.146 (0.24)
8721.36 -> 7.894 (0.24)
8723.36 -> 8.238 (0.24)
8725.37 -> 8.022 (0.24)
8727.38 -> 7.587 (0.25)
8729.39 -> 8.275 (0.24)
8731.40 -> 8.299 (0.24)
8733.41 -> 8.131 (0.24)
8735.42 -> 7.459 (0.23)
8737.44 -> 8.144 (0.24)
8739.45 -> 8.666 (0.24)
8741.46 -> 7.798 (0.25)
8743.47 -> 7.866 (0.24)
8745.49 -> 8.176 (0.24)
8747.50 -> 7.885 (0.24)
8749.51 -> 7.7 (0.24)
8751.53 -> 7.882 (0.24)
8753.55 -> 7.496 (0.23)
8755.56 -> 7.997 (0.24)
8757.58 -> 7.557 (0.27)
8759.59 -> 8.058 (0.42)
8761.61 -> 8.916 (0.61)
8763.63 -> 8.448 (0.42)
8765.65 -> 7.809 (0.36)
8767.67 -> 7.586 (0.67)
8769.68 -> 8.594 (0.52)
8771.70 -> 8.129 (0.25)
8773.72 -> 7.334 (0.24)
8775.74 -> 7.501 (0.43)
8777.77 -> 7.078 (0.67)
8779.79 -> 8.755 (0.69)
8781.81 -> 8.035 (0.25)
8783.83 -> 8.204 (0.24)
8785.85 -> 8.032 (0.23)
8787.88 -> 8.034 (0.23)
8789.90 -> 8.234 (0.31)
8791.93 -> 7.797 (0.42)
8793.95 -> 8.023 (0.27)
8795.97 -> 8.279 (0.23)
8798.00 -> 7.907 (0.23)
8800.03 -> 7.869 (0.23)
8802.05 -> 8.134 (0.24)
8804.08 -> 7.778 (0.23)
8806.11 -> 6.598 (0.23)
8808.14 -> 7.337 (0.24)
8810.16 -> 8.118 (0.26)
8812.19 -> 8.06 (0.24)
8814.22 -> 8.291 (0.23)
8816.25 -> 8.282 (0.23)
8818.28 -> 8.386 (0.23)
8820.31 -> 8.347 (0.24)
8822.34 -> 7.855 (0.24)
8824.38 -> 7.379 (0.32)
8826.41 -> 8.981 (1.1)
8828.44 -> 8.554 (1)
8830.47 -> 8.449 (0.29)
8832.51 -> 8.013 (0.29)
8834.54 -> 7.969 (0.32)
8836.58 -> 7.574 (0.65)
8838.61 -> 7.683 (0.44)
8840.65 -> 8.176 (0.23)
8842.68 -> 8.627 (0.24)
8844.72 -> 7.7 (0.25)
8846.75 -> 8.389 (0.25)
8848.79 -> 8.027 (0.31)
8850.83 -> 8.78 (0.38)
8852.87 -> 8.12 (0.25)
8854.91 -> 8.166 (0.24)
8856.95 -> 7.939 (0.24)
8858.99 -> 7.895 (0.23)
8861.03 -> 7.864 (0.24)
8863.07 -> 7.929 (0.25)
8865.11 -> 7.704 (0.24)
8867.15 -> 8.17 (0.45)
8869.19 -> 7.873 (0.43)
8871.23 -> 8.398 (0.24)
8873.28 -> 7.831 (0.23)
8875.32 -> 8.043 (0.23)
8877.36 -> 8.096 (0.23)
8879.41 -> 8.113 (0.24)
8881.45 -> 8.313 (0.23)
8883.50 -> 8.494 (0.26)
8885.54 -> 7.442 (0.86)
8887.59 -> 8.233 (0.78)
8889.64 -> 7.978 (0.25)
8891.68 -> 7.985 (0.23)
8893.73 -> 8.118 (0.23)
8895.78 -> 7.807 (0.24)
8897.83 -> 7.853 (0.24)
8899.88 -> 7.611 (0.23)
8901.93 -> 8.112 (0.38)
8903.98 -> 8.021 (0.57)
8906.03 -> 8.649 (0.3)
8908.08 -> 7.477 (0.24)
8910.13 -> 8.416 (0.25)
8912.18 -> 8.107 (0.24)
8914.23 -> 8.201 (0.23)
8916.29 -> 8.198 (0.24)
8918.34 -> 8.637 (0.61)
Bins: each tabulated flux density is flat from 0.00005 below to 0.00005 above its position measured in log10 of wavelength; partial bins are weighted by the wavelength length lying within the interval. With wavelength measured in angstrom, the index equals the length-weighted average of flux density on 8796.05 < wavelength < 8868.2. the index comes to 8.03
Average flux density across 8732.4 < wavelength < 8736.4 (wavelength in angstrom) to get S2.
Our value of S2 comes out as 7.8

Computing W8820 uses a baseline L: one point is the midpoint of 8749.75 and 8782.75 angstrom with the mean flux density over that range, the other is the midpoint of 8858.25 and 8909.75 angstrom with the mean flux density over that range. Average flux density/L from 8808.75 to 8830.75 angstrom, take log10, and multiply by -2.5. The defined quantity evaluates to -0.03 mag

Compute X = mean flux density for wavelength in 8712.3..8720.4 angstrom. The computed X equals 7.82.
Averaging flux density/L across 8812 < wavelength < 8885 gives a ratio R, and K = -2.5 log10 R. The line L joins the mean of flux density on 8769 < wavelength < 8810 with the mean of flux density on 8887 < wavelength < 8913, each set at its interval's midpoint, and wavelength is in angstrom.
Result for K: -0.02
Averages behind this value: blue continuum 7.88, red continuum 8.02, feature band 8.12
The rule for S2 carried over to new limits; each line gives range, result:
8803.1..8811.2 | 7.46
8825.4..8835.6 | 8.39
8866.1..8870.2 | 8.03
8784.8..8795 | 8.03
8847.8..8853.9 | 8.3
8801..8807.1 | 7.51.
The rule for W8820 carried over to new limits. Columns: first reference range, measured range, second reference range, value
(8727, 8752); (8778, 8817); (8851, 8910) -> 0.01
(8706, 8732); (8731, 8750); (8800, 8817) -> -0.01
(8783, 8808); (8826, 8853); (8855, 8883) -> -0.03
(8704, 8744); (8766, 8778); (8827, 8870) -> 0.04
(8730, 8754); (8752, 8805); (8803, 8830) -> 0.00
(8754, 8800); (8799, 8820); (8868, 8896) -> 0.02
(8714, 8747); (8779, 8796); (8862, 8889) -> -0.02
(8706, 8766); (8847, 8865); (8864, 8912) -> -0.01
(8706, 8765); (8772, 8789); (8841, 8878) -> 0.02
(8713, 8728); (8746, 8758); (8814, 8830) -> 0.03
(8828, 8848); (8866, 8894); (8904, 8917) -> 0.01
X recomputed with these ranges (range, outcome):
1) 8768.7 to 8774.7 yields 8.02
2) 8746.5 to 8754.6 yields 7.74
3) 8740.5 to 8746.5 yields 7.95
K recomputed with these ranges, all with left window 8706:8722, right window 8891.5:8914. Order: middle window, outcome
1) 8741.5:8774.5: -0.01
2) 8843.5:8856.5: -0.03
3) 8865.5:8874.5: -0.01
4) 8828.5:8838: -0.01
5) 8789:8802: -0.01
